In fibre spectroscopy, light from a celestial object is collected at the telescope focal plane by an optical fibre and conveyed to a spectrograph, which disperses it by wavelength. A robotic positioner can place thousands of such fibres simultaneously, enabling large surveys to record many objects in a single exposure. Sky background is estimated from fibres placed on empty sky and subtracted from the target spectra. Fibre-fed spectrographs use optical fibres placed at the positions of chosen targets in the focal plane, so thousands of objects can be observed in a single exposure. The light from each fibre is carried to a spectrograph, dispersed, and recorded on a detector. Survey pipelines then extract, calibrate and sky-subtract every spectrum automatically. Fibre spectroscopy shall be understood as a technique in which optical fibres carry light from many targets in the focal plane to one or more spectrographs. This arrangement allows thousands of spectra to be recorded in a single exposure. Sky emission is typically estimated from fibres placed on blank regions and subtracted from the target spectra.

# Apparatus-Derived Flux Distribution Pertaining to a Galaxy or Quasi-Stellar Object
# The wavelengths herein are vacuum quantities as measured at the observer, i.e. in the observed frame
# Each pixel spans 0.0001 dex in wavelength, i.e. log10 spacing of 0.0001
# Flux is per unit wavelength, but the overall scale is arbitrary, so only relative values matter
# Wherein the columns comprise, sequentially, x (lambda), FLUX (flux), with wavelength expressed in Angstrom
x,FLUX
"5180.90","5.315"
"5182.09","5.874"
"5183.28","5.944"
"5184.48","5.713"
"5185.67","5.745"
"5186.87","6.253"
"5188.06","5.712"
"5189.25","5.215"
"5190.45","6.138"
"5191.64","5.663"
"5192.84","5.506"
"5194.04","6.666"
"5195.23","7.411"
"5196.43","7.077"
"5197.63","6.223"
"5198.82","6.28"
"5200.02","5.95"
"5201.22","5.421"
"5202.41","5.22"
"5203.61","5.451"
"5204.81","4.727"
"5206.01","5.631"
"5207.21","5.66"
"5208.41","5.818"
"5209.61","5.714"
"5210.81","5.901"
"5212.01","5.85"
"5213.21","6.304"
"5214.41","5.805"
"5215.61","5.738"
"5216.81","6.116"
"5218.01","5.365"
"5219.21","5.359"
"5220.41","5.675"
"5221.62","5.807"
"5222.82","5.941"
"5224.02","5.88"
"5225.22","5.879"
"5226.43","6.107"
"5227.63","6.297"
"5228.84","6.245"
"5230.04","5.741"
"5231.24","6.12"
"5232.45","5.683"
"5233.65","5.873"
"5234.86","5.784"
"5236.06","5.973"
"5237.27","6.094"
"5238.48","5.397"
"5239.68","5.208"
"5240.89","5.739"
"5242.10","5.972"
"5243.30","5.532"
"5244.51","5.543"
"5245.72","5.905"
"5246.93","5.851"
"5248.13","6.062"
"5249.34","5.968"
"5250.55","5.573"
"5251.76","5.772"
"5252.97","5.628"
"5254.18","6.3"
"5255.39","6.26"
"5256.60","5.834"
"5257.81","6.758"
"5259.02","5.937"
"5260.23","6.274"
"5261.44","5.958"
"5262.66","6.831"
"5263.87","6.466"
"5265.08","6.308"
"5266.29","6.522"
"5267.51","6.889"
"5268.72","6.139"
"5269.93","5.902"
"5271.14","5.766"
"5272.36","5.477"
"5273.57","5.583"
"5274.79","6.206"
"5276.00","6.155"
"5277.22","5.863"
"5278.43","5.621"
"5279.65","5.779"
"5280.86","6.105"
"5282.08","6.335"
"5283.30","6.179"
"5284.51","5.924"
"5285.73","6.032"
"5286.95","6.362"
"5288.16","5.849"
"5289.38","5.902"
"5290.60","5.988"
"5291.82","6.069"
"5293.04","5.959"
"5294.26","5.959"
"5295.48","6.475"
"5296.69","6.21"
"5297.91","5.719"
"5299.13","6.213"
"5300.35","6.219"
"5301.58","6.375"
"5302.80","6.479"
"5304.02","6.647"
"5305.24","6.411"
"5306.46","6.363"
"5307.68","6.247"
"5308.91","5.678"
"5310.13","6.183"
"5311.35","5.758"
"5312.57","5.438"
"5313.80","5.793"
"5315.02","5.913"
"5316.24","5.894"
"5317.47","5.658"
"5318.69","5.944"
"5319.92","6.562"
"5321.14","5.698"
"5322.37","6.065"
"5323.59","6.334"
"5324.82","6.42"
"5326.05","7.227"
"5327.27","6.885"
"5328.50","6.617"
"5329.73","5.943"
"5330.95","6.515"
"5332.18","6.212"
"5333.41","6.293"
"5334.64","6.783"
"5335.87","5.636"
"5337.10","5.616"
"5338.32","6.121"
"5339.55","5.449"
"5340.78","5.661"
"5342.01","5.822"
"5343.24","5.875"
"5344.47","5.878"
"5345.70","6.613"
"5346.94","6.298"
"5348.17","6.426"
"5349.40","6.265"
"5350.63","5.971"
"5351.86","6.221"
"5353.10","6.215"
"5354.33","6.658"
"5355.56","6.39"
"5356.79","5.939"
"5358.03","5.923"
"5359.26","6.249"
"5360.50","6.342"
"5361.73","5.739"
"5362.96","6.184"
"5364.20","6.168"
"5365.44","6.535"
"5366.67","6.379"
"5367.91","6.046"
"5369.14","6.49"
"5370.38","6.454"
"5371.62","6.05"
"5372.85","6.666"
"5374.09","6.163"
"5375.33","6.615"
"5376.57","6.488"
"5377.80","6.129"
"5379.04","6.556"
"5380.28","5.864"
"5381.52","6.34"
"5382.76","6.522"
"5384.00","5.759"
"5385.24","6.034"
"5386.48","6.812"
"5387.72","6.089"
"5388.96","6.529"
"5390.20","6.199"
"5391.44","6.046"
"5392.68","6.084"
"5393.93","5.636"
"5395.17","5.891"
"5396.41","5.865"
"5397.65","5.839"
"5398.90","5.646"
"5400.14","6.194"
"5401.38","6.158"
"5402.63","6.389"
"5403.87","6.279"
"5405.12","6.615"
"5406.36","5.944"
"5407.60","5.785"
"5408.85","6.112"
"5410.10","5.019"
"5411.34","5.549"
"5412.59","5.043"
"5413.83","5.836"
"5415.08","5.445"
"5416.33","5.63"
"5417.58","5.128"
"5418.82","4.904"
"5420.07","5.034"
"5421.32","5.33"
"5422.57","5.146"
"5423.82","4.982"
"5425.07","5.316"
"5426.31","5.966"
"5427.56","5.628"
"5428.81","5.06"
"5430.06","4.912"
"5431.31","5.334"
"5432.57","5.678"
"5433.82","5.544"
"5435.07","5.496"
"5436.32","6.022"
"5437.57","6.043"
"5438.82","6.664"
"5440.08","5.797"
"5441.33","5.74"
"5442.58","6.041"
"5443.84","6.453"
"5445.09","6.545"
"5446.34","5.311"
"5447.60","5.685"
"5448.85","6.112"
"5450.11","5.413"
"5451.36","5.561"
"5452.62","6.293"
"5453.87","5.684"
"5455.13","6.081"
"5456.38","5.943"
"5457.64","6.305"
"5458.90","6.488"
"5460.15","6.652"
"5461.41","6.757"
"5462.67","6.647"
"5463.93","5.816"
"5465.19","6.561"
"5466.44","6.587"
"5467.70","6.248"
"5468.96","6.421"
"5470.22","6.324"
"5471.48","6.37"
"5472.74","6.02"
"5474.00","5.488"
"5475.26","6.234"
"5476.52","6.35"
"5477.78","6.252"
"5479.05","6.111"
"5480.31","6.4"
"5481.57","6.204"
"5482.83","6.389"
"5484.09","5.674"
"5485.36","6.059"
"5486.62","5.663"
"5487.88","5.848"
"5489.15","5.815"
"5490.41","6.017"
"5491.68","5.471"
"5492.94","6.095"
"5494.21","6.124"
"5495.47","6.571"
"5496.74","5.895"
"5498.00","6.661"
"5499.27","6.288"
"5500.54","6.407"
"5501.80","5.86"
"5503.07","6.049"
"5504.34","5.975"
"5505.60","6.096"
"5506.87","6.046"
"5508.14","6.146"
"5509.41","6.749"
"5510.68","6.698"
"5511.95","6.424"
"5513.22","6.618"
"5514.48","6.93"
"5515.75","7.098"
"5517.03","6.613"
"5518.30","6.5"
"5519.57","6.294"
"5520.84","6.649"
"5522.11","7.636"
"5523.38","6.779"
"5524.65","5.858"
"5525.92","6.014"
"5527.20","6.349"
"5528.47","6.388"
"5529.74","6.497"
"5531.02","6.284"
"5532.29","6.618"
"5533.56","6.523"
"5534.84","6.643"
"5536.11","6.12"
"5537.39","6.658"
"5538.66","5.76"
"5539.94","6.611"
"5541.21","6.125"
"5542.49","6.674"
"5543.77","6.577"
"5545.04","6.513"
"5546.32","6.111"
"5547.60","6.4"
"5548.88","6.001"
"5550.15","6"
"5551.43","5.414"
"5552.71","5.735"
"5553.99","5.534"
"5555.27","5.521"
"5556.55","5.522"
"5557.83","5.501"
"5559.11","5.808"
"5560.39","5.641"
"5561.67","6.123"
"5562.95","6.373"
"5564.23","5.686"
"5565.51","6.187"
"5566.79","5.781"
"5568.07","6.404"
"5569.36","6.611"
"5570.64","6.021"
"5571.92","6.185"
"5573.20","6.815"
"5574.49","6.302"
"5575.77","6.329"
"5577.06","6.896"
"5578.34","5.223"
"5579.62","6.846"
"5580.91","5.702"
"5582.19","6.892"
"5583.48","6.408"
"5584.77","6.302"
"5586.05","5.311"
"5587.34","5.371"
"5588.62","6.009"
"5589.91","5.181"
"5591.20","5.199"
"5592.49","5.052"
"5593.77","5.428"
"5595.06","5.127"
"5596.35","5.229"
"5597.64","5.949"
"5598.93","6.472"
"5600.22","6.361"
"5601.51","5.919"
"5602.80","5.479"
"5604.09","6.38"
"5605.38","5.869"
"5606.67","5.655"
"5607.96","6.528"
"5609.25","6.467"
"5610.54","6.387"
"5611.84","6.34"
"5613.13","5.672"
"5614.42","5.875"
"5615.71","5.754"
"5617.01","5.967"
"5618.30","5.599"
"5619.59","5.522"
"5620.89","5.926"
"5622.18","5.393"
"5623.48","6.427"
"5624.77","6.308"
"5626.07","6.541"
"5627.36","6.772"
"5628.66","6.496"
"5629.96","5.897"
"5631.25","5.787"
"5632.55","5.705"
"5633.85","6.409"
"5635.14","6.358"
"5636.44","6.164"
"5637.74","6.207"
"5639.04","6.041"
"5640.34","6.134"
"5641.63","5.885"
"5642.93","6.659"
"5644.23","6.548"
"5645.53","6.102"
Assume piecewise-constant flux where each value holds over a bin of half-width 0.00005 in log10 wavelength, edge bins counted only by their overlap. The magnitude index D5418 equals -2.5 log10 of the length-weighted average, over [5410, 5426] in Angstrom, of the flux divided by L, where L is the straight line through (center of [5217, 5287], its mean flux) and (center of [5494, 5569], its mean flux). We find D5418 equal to 0.16 mag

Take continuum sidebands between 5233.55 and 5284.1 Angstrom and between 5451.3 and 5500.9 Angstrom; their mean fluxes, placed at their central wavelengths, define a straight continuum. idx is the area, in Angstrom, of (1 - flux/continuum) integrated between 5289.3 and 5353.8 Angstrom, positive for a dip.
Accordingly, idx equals -1.0 Angstrom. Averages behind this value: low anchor 5.98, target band 6.14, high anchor 6.17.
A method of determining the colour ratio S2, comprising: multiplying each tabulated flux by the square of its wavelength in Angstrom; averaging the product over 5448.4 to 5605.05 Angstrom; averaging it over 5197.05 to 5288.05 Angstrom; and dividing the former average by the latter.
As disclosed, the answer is 1.15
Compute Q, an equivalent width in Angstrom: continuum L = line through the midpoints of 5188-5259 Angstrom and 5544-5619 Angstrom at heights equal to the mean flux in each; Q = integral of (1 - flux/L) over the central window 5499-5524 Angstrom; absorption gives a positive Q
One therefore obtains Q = -2.3 Angstrom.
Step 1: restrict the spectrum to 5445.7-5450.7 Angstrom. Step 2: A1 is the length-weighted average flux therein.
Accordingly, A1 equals 5.63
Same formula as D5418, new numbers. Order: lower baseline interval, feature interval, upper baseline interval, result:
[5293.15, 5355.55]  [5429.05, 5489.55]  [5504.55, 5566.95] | 0.033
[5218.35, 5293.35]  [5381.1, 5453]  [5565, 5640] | 0.036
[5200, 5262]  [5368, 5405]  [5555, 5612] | -0.057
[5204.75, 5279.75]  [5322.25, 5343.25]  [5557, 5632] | -0.048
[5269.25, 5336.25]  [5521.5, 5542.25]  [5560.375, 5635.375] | -0.069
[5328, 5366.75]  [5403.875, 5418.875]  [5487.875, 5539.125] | 0.108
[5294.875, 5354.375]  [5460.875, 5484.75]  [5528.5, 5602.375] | -0.029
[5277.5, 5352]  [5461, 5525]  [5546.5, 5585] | -0.036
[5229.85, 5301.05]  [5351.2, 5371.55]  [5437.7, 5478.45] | -0.029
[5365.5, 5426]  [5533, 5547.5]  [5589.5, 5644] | -0.075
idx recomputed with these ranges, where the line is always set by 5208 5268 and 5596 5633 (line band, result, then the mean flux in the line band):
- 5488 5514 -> -0.8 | 6.2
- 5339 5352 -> -0.1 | 6.04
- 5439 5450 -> 0.1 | 5.96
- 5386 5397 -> -0.3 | 6.12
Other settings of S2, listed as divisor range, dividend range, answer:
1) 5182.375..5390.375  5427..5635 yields 1.10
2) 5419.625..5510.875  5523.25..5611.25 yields 1.05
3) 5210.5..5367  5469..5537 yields 1.12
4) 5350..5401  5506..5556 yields 1.09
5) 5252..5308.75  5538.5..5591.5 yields 1.09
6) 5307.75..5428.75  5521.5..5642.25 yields 1.09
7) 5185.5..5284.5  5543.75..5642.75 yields 1.15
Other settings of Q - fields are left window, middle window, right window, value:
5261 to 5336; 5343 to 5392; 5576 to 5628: -1.2 Angstrom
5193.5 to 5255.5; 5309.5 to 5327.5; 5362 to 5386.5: 0.1 Angstrom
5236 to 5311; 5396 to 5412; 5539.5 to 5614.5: 0.2 Angstrom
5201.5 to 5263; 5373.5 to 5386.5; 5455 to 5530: -0.4 Angstrom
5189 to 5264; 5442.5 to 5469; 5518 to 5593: -0.4 Angstrom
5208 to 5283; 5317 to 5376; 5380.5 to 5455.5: -3.6 Angstrom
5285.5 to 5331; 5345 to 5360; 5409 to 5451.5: -0.8 Angstrom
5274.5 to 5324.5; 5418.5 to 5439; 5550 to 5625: 1.9 Angstrom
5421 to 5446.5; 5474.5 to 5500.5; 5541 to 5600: -1.4 Angstrom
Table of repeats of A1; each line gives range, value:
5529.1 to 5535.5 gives 6.51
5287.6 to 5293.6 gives 5.95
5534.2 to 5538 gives 6.47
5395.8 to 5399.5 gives 5.78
